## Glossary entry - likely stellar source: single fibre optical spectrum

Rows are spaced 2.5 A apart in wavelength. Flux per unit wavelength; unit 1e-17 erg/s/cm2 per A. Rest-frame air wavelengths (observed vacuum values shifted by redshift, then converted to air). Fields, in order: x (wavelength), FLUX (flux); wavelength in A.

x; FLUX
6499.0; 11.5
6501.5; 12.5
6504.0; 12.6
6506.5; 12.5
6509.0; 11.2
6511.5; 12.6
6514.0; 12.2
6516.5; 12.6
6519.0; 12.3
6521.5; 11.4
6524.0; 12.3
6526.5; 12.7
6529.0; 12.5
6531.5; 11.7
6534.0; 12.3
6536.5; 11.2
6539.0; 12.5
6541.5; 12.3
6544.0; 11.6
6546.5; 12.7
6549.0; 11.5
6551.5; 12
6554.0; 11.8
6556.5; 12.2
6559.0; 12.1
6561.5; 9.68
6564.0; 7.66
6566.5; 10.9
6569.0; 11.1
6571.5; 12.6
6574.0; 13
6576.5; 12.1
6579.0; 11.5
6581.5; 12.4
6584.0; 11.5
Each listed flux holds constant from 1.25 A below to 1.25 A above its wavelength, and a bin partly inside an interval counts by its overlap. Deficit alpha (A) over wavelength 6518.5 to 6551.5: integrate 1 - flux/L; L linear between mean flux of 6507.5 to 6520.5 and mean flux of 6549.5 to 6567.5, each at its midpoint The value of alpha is -1.39 A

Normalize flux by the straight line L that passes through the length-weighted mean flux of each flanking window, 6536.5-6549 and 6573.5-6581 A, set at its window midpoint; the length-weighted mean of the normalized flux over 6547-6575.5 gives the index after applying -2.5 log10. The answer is 0.07 mag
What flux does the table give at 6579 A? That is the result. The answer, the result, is 11.5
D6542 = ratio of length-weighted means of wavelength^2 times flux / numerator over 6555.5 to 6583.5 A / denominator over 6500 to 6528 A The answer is 0.9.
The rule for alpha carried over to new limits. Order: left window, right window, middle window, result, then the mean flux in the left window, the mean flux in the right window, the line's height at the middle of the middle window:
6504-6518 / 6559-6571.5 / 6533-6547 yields -1.05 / 12.3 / 10.3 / 11.2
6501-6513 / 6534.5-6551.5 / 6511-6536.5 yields -0.13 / 12.3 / 12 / 12.1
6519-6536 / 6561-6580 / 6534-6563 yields -0.33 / 12.1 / 11.1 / 11.6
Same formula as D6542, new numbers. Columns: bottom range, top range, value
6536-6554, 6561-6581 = 0.94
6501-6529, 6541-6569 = 0.93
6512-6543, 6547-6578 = 0.95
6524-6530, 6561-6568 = 0.76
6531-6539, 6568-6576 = 1.05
